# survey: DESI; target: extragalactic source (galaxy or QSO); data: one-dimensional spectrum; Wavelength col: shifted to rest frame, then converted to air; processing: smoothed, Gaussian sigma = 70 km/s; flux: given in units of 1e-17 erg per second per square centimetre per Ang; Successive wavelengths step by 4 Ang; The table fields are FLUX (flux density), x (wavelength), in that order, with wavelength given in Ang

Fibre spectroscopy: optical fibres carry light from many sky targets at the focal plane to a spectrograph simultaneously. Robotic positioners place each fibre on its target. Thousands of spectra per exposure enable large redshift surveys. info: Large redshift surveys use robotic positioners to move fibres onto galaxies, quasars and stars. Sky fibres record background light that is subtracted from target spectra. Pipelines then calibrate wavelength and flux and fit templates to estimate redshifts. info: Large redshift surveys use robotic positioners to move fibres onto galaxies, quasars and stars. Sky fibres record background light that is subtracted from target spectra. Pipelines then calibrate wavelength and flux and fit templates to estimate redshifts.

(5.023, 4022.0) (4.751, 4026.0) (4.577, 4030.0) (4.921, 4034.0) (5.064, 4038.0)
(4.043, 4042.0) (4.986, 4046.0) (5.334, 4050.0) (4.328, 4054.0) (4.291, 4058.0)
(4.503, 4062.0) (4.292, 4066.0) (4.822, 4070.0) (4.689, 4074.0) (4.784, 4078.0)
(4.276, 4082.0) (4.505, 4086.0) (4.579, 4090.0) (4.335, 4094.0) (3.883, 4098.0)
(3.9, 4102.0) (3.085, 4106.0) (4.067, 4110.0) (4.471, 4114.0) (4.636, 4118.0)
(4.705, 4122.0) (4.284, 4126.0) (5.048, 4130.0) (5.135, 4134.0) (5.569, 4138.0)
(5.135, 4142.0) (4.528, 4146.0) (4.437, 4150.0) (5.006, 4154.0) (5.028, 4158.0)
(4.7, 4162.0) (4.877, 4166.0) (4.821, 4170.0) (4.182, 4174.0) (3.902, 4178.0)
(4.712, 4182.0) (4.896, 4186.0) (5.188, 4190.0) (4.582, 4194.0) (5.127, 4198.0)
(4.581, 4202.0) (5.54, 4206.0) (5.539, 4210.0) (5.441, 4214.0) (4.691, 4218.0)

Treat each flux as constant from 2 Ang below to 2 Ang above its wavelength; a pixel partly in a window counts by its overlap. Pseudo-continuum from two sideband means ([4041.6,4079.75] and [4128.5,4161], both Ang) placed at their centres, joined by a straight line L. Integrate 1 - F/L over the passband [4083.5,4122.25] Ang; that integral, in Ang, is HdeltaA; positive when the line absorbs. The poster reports 4.90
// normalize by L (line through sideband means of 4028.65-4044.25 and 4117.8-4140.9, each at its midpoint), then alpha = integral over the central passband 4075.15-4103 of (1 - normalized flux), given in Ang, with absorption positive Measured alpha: 2.66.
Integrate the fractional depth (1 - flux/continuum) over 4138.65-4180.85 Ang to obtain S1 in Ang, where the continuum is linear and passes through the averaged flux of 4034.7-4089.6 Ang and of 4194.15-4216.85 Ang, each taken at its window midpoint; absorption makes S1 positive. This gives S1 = 2.5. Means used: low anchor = 4.62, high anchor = 5.17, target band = 4.69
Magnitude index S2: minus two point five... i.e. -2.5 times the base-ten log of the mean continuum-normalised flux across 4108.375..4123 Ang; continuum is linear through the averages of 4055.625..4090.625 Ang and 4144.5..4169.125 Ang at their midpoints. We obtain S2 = 0.04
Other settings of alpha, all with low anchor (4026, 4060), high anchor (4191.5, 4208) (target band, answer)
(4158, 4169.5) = 0.16 Ang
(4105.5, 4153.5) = 1.92 Ang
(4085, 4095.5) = 0.66 Ang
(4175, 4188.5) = 1.17 Ang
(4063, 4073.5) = 0.37 Ang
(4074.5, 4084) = 0.40 Ang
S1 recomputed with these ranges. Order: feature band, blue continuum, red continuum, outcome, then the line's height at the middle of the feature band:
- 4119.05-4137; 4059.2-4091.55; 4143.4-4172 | -0.5 Ang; 4.7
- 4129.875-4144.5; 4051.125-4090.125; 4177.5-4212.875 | -1.4 Ang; 4.75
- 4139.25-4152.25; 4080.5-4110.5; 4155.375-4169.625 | -0.2 Ang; 4.67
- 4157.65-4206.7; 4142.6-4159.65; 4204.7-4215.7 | 3.9 Ang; 5.16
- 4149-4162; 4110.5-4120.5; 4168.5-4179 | -1.4 Ang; 4.37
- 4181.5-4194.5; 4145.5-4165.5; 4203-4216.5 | 0.7 Ang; 5.15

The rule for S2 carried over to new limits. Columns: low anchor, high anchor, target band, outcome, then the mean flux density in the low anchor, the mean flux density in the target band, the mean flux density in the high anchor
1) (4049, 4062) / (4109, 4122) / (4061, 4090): 0.00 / 4.58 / 4.56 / 4.46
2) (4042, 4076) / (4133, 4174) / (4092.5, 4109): 0.24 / 4.62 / 3.8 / 4.88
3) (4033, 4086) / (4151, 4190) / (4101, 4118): 0.17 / 4.63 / 3.97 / 4.7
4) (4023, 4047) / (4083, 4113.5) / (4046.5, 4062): -0.03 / 4.73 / 4.66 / 4.08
